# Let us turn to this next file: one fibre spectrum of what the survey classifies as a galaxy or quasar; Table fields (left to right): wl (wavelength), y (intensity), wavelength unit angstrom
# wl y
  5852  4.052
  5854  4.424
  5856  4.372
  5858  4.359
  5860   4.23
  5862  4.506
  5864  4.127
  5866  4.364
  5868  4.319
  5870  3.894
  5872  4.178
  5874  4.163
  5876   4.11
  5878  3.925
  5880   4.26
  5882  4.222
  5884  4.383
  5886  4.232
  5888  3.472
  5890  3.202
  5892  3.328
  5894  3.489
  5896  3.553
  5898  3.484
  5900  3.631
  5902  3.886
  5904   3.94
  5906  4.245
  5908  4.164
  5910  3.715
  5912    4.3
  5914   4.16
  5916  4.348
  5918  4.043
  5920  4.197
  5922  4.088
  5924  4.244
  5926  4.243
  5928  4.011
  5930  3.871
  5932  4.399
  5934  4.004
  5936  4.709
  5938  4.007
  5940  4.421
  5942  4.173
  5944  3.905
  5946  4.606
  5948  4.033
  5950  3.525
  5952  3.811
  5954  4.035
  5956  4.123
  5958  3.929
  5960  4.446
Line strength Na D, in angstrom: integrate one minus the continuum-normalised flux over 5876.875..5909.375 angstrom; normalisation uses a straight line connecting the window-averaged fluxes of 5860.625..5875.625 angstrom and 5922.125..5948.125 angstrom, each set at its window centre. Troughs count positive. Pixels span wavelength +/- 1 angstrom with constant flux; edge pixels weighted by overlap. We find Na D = 2.9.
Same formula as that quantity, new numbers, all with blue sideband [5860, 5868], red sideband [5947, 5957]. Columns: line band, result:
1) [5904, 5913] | 0.05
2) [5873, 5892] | 1.22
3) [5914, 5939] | -0.96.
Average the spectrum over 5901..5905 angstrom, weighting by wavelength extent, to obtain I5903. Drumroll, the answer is 3.91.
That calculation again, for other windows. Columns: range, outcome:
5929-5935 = 4.09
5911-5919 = 4.21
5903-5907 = 4.09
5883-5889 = 4.03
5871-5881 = 4.13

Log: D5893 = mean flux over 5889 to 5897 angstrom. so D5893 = 3.39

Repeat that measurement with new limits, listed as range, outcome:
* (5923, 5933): 4.15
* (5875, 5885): 4.18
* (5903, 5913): 4.07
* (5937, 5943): 4.2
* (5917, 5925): 4.14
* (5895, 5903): 3.64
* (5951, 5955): 3.92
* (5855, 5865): 4.32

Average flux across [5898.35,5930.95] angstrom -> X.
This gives 4.06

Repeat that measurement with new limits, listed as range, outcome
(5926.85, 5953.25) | 4.11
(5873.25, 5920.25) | 3.93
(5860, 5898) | 3.98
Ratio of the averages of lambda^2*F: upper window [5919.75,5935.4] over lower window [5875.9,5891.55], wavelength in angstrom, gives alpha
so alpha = 1.1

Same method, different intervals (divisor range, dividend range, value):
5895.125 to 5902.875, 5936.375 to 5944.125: 1.17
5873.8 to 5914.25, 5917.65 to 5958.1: 1.07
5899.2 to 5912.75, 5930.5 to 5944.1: 1.08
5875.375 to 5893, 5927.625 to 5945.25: 1.09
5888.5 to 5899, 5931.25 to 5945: 1.26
